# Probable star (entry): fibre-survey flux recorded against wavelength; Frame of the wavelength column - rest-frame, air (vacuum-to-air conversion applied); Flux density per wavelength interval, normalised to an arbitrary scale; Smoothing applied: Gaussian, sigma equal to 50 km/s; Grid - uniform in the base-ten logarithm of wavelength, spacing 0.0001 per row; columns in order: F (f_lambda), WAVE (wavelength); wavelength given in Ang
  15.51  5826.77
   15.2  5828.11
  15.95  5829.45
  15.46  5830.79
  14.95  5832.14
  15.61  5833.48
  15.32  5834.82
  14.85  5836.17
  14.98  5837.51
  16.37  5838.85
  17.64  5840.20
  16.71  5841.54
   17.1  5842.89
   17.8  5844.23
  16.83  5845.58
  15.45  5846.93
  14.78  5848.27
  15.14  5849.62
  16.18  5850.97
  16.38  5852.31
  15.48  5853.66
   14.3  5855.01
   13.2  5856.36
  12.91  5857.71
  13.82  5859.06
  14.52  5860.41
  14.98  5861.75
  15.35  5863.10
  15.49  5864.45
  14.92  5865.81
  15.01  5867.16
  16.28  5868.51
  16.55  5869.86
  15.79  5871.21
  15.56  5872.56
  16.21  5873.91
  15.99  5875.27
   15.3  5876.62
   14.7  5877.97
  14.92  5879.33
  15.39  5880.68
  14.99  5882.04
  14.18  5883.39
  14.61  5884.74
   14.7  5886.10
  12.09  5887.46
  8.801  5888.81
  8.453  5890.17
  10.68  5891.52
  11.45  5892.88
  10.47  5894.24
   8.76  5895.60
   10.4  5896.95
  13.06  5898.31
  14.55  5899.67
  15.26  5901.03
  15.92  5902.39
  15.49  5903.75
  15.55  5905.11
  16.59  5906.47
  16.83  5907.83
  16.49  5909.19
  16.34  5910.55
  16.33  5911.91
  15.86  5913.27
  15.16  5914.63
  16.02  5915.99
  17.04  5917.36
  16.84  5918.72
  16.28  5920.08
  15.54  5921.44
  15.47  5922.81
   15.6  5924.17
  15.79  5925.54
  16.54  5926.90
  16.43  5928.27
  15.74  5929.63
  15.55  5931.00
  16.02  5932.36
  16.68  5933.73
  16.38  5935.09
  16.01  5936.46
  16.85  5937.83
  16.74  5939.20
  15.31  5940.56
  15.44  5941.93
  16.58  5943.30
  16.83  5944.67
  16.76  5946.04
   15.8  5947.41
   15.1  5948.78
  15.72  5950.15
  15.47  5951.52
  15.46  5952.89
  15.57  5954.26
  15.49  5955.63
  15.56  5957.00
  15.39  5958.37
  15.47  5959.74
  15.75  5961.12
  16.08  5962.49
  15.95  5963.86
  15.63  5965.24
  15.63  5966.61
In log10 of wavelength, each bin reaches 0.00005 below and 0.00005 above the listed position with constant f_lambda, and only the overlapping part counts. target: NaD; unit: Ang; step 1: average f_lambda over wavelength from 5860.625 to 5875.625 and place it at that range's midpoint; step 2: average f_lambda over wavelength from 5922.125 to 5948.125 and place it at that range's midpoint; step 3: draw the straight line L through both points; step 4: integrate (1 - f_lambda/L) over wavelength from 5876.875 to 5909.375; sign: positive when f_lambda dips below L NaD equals 4.8 Ang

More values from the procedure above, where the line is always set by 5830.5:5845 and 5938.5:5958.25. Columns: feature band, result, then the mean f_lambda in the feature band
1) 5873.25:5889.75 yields 1.8 Ang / 14.2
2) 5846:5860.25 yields 1.1 Ang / 14.8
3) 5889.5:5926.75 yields 3.2 Ang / 14.6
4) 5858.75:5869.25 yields 0.6 Ang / 15.1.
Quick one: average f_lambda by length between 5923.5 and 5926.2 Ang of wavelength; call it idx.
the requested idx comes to 15.7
